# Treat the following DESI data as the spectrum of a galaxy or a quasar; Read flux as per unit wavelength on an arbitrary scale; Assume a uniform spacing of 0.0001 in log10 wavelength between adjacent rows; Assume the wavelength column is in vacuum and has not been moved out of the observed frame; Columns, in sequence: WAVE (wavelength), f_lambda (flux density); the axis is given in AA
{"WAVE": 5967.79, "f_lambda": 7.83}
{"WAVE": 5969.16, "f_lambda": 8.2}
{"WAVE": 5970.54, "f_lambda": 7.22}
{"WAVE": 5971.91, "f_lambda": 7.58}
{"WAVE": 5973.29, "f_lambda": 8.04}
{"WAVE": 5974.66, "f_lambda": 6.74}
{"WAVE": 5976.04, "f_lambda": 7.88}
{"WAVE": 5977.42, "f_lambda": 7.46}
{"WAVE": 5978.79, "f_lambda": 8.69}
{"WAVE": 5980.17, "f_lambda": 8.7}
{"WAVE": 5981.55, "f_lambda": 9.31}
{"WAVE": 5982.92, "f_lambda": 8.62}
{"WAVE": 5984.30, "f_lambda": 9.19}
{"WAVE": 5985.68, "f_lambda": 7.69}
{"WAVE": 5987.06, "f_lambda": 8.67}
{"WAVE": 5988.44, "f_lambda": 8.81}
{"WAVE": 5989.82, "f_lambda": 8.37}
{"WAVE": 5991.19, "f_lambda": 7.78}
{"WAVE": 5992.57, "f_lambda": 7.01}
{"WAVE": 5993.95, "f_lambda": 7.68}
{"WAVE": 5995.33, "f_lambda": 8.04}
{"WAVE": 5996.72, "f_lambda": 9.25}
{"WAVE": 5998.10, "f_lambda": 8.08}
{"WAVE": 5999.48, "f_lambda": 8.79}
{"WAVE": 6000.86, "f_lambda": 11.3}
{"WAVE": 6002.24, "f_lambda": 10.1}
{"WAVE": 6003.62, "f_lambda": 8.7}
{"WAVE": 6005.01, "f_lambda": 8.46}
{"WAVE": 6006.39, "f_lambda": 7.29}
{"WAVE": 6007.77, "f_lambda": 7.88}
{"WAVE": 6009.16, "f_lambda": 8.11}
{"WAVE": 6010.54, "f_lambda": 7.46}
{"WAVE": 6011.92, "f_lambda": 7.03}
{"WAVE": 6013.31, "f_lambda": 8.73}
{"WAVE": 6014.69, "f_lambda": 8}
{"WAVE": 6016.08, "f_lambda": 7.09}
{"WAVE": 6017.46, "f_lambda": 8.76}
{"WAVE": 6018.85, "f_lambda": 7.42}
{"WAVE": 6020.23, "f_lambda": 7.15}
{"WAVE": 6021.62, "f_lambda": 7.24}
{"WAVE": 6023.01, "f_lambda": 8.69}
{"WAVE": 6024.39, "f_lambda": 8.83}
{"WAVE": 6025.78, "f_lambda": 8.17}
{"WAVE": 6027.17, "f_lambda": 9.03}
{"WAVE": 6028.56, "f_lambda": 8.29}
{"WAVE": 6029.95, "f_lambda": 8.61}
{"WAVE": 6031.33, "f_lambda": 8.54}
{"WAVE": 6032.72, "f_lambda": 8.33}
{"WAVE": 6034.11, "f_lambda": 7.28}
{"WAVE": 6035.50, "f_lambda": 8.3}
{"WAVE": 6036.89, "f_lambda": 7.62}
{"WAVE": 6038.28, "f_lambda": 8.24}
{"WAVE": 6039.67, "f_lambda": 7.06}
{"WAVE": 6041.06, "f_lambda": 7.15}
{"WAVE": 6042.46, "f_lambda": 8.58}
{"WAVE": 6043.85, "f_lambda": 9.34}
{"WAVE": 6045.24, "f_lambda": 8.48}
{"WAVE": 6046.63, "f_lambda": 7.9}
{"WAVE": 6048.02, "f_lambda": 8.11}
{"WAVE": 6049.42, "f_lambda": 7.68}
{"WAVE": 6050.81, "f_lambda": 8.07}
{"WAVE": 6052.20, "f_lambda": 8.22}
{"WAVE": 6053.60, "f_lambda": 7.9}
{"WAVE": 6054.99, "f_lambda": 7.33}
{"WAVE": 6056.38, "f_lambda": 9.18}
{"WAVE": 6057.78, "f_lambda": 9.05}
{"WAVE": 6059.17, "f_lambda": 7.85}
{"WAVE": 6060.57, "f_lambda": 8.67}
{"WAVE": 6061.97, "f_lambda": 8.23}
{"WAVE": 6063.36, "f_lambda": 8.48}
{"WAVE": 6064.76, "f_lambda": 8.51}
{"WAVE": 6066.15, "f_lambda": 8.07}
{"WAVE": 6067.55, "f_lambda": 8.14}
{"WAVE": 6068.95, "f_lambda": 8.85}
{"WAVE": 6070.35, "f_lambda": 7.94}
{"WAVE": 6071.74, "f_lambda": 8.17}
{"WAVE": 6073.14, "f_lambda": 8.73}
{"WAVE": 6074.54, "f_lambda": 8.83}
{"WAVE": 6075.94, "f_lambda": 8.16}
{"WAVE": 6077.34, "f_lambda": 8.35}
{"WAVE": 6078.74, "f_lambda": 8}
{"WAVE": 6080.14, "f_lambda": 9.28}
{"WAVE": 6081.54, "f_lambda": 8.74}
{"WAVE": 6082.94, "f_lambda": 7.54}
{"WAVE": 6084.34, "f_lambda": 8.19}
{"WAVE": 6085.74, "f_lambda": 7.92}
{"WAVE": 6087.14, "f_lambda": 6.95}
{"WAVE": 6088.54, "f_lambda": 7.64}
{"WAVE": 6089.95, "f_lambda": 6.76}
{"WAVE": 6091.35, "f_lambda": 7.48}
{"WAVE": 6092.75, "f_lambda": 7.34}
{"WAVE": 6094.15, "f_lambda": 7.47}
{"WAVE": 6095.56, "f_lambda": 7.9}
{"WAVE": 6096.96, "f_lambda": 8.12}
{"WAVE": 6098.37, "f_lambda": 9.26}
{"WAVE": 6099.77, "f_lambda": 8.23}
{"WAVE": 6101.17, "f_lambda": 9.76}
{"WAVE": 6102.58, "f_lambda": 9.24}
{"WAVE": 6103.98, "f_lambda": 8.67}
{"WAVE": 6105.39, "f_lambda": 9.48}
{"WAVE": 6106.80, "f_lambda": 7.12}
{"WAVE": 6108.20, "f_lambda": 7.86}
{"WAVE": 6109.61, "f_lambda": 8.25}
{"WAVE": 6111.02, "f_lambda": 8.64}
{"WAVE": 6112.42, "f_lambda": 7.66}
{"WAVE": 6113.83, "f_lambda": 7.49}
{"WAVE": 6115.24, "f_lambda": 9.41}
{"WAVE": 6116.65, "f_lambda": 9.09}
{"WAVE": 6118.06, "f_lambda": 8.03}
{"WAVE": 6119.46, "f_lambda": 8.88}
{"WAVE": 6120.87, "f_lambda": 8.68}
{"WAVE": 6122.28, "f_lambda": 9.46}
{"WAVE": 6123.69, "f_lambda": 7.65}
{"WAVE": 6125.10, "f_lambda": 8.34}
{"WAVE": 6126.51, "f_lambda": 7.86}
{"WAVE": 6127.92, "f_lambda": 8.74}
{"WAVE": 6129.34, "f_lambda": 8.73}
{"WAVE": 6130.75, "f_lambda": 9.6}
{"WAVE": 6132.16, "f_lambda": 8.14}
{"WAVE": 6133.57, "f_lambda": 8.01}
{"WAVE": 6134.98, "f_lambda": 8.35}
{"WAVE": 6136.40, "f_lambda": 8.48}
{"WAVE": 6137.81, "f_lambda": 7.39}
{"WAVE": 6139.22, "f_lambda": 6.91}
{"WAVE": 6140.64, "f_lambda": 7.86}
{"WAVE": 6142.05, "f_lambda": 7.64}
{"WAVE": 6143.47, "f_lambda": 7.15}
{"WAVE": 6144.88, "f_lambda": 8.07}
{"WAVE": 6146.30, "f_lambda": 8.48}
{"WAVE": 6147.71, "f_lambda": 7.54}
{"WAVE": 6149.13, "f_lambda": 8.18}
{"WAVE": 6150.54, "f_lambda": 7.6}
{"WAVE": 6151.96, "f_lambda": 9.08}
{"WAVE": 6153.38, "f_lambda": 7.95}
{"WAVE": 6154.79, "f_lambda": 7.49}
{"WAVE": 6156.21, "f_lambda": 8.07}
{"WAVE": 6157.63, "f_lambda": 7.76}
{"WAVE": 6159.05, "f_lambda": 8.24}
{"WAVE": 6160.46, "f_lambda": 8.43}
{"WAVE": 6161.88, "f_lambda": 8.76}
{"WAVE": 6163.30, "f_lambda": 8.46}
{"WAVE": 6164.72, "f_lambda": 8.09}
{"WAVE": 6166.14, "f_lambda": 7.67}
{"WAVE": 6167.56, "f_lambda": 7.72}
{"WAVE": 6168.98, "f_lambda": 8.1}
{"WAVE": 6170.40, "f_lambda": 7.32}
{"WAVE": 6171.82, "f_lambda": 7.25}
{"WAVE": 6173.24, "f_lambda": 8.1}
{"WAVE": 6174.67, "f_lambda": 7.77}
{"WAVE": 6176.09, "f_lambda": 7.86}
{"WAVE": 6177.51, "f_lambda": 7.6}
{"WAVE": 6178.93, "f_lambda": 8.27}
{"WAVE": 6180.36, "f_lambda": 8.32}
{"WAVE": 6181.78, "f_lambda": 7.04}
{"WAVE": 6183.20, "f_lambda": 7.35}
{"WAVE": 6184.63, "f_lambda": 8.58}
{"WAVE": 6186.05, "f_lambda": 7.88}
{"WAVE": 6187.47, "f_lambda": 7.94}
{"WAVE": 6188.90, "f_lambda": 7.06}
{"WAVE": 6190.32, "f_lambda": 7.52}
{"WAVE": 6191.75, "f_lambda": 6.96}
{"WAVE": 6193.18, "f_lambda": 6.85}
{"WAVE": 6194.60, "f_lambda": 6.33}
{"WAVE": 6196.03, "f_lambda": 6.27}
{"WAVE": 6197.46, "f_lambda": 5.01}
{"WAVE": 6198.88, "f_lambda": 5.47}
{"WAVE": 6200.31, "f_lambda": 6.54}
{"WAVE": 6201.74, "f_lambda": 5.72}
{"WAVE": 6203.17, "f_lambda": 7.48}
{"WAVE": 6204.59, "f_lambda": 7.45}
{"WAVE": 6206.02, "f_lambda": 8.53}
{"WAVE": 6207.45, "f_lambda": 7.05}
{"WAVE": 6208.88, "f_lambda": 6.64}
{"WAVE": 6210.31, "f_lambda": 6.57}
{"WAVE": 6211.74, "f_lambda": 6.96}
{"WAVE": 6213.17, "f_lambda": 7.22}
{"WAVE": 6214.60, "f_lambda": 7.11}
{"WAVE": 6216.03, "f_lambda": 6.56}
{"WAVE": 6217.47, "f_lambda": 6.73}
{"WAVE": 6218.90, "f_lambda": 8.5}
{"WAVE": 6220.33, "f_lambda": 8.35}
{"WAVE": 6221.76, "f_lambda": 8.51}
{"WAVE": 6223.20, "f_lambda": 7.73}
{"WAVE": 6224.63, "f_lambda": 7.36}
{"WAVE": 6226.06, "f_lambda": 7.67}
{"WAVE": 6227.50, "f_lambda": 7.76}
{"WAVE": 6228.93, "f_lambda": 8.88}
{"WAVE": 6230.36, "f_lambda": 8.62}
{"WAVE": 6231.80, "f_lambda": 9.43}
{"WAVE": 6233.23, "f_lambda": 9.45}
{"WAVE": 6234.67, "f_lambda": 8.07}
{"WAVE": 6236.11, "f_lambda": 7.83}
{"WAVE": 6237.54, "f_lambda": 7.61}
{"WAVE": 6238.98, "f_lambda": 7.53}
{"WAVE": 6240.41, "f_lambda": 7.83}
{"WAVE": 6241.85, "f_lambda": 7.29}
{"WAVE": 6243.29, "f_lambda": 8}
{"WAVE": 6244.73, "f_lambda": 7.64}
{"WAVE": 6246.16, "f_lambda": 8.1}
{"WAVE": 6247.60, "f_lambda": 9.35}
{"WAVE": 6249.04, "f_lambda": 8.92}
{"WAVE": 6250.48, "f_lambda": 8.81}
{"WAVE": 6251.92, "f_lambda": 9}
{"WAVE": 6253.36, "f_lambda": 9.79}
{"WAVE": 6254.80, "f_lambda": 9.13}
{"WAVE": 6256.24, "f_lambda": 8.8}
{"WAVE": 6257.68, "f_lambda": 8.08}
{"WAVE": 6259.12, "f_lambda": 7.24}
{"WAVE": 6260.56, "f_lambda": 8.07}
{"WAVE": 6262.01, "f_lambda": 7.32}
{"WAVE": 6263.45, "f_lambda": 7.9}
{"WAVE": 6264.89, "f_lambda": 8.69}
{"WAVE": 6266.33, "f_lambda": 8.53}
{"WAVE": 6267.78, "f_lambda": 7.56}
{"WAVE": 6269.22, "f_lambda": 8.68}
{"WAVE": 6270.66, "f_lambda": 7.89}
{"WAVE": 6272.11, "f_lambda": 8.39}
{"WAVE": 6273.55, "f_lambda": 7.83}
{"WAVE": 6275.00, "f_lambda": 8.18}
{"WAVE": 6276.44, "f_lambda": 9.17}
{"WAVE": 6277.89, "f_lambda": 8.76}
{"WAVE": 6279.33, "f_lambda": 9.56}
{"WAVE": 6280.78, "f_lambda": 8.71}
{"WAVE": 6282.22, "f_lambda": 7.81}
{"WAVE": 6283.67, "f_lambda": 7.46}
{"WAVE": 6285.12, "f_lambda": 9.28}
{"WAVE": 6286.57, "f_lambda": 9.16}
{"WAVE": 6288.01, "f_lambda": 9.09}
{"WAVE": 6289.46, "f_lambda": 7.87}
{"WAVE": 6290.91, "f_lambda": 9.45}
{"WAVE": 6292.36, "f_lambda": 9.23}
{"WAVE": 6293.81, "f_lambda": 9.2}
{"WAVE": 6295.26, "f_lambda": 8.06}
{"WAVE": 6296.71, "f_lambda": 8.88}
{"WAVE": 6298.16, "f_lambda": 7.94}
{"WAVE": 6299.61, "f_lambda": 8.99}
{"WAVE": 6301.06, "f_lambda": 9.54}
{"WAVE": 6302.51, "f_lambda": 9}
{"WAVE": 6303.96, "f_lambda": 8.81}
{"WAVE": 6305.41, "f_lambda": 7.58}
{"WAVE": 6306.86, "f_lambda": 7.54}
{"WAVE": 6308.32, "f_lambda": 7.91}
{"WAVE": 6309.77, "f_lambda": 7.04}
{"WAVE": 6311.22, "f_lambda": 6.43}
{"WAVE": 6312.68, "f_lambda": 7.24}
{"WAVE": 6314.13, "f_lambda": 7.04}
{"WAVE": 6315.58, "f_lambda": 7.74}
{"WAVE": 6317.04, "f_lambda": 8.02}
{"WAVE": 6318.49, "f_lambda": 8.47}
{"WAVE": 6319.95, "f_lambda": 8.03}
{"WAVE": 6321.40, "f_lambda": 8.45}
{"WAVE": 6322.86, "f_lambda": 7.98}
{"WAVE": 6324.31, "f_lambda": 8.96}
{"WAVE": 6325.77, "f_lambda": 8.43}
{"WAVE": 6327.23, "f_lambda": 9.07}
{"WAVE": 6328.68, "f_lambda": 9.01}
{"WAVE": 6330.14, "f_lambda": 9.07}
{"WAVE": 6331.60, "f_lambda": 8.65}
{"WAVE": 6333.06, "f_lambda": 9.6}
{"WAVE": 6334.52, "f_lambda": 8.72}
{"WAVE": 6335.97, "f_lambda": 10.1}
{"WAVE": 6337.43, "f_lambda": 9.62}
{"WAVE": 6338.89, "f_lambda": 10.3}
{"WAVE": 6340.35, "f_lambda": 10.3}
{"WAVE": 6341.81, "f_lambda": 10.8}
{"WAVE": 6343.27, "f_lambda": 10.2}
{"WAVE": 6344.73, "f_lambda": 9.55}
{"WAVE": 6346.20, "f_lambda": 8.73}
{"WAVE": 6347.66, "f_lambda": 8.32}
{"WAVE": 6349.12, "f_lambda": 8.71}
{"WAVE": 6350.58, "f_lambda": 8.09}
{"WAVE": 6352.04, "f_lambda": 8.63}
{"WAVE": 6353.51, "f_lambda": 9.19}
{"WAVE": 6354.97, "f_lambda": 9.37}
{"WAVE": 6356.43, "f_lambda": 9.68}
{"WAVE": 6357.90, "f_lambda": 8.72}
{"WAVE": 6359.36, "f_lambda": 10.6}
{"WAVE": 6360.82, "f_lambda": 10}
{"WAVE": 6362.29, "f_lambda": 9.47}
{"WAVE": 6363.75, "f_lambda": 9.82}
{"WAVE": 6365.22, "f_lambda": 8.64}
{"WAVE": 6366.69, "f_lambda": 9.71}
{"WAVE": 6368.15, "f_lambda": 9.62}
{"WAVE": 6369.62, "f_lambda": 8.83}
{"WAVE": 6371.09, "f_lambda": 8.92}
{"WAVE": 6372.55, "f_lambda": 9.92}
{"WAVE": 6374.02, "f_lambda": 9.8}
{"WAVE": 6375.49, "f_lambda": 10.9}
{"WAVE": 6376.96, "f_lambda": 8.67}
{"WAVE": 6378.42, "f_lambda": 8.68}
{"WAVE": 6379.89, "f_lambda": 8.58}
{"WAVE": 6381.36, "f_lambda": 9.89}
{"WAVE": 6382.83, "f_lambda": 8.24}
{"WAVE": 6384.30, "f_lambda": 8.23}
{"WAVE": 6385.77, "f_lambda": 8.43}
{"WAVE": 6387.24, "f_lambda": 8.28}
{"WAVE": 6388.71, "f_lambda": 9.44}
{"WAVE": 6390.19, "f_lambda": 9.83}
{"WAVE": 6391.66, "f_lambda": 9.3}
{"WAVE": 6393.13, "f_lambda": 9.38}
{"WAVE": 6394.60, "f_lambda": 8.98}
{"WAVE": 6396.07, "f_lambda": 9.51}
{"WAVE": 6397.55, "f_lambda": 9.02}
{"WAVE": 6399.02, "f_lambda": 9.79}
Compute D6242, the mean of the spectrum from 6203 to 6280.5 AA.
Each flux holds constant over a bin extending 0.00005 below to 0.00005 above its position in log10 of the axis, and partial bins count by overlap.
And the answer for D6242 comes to 8.09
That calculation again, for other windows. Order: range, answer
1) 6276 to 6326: 8.36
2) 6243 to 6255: 8.76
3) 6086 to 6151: 8.17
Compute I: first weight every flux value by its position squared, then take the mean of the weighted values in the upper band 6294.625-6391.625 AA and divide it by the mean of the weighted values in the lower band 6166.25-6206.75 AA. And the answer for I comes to 1.28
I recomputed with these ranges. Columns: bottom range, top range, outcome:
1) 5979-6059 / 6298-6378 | 1.20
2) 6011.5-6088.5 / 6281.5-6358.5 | 1.16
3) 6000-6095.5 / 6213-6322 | 1.08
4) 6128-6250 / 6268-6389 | 1.19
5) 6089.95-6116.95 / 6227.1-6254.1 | 1.06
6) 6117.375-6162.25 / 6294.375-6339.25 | 1.09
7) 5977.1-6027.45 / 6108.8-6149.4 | 1.03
